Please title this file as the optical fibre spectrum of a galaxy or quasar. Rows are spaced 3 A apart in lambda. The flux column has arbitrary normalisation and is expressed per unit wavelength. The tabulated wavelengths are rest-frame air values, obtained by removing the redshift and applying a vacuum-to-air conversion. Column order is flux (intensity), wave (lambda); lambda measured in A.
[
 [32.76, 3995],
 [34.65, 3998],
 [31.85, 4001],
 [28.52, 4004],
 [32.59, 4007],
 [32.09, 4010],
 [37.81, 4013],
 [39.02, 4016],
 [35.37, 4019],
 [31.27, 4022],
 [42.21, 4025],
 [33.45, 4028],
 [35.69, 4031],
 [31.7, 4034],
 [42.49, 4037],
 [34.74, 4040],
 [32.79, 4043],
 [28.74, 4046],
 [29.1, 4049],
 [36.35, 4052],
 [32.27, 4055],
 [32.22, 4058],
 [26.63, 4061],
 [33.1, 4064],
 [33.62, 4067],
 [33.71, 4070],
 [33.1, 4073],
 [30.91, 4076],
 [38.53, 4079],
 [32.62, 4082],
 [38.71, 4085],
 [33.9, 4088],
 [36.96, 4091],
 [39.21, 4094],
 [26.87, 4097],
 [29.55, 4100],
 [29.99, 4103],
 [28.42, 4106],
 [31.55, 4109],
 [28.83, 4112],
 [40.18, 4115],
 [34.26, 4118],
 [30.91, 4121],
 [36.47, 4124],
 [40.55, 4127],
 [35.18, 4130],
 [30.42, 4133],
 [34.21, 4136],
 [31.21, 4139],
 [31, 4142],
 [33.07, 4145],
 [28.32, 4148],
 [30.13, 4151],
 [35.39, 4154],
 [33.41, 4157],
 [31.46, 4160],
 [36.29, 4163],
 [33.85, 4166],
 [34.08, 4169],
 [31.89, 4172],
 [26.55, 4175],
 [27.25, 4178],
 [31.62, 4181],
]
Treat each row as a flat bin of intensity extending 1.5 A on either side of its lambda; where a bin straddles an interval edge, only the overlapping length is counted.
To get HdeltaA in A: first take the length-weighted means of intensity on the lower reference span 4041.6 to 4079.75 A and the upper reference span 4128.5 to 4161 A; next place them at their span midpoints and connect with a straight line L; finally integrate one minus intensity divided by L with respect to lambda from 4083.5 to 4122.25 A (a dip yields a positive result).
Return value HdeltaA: -1.0 A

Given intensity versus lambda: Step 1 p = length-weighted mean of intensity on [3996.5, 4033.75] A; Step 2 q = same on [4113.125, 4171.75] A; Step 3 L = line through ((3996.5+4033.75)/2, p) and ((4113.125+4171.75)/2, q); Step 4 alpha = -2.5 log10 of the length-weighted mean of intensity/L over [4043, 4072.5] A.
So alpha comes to 0.077 mag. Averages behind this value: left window 34.4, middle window 31.8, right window 33.6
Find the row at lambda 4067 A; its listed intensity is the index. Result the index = 33.62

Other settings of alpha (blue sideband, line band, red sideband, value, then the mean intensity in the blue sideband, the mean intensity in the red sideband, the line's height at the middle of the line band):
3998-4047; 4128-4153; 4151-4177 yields 0.03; 34.5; 32.6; 32.9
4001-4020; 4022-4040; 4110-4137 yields -0.07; 34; 34.5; 34.1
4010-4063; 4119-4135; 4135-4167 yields -0.06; 34.2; 32.5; 32.9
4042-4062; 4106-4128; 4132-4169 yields -0.07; 31.2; 32.5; 32.1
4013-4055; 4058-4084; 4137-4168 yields 0.04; 34.9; 32.5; 34.1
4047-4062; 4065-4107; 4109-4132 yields -0.01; 31.4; 34.9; 33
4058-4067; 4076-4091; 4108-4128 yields -0.10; 30.9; 34.6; 32.3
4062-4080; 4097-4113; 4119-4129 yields 0.19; 33.5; 35.9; 35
